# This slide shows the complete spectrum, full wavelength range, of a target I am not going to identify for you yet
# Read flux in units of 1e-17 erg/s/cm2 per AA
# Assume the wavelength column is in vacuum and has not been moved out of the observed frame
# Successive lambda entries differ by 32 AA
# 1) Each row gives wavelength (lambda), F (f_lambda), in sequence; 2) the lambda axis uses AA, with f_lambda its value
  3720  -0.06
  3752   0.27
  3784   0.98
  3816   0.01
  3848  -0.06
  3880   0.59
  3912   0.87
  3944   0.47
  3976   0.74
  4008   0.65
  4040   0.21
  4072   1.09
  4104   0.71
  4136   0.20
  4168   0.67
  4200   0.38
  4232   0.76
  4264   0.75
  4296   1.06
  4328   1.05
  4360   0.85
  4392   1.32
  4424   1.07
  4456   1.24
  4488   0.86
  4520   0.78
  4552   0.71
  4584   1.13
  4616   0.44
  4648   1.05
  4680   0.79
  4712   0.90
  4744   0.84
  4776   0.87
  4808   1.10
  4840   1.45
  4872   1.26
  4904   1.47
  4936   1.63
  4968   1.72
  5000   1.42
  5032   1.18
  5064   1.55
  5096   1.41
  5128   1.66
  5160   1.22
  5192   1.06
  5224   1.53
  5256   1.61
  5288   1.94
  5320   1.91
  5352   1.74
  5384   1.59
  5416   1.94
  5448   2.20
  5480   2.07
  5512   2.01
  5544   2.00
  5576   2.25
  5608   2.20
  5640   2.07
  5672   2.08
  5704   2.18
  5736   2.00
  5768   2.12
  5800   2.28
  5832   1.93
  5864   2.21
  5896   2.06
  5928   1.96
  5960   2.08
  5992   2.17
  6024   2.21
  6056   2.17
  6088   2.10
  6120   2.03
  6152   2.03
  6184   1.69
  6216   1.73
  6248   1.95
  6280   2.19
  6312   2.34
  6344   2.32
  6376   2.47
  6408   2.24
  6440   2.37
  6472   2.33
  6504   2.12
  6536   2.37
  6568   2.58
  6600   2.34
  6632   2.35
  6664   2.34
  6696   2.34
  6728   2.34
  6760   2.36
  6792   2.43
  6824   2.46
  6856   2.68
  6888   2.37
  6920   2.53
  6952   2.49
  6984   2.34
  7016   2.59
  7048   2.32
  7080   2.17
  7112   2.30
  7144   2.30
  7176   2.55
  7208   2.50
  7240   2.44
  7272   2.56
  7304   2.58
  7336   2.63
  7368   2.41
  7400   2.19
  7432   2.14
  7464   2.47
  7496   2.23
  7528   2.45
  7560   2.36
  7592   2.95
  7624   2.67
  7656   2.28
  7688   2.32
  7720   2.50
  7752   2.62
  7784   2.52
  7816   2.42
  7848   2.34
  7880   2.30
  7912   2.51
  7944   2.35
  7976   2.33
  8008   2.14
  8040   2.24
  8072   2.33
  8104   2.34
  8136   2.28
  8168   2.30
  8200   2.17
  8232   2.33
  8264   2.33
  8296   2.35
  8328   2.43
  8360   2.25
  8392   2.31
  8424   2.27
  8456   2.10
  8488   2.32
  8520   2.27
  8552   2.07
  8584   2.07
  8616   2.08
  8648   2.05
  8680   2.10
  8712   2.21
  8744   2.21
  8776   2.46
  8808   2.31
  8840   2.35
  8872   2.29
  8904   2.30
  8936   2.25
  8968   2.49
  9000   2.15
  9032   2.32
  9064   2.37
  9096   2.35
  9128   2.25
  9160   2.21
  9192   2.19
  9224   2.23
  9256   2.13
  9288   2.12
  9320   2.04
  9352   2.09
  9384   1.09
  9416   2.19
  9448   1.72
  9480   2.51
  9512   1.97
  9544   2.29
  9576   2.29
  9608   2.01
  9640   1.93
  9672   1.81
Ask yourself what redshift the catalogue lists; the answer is 0.202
